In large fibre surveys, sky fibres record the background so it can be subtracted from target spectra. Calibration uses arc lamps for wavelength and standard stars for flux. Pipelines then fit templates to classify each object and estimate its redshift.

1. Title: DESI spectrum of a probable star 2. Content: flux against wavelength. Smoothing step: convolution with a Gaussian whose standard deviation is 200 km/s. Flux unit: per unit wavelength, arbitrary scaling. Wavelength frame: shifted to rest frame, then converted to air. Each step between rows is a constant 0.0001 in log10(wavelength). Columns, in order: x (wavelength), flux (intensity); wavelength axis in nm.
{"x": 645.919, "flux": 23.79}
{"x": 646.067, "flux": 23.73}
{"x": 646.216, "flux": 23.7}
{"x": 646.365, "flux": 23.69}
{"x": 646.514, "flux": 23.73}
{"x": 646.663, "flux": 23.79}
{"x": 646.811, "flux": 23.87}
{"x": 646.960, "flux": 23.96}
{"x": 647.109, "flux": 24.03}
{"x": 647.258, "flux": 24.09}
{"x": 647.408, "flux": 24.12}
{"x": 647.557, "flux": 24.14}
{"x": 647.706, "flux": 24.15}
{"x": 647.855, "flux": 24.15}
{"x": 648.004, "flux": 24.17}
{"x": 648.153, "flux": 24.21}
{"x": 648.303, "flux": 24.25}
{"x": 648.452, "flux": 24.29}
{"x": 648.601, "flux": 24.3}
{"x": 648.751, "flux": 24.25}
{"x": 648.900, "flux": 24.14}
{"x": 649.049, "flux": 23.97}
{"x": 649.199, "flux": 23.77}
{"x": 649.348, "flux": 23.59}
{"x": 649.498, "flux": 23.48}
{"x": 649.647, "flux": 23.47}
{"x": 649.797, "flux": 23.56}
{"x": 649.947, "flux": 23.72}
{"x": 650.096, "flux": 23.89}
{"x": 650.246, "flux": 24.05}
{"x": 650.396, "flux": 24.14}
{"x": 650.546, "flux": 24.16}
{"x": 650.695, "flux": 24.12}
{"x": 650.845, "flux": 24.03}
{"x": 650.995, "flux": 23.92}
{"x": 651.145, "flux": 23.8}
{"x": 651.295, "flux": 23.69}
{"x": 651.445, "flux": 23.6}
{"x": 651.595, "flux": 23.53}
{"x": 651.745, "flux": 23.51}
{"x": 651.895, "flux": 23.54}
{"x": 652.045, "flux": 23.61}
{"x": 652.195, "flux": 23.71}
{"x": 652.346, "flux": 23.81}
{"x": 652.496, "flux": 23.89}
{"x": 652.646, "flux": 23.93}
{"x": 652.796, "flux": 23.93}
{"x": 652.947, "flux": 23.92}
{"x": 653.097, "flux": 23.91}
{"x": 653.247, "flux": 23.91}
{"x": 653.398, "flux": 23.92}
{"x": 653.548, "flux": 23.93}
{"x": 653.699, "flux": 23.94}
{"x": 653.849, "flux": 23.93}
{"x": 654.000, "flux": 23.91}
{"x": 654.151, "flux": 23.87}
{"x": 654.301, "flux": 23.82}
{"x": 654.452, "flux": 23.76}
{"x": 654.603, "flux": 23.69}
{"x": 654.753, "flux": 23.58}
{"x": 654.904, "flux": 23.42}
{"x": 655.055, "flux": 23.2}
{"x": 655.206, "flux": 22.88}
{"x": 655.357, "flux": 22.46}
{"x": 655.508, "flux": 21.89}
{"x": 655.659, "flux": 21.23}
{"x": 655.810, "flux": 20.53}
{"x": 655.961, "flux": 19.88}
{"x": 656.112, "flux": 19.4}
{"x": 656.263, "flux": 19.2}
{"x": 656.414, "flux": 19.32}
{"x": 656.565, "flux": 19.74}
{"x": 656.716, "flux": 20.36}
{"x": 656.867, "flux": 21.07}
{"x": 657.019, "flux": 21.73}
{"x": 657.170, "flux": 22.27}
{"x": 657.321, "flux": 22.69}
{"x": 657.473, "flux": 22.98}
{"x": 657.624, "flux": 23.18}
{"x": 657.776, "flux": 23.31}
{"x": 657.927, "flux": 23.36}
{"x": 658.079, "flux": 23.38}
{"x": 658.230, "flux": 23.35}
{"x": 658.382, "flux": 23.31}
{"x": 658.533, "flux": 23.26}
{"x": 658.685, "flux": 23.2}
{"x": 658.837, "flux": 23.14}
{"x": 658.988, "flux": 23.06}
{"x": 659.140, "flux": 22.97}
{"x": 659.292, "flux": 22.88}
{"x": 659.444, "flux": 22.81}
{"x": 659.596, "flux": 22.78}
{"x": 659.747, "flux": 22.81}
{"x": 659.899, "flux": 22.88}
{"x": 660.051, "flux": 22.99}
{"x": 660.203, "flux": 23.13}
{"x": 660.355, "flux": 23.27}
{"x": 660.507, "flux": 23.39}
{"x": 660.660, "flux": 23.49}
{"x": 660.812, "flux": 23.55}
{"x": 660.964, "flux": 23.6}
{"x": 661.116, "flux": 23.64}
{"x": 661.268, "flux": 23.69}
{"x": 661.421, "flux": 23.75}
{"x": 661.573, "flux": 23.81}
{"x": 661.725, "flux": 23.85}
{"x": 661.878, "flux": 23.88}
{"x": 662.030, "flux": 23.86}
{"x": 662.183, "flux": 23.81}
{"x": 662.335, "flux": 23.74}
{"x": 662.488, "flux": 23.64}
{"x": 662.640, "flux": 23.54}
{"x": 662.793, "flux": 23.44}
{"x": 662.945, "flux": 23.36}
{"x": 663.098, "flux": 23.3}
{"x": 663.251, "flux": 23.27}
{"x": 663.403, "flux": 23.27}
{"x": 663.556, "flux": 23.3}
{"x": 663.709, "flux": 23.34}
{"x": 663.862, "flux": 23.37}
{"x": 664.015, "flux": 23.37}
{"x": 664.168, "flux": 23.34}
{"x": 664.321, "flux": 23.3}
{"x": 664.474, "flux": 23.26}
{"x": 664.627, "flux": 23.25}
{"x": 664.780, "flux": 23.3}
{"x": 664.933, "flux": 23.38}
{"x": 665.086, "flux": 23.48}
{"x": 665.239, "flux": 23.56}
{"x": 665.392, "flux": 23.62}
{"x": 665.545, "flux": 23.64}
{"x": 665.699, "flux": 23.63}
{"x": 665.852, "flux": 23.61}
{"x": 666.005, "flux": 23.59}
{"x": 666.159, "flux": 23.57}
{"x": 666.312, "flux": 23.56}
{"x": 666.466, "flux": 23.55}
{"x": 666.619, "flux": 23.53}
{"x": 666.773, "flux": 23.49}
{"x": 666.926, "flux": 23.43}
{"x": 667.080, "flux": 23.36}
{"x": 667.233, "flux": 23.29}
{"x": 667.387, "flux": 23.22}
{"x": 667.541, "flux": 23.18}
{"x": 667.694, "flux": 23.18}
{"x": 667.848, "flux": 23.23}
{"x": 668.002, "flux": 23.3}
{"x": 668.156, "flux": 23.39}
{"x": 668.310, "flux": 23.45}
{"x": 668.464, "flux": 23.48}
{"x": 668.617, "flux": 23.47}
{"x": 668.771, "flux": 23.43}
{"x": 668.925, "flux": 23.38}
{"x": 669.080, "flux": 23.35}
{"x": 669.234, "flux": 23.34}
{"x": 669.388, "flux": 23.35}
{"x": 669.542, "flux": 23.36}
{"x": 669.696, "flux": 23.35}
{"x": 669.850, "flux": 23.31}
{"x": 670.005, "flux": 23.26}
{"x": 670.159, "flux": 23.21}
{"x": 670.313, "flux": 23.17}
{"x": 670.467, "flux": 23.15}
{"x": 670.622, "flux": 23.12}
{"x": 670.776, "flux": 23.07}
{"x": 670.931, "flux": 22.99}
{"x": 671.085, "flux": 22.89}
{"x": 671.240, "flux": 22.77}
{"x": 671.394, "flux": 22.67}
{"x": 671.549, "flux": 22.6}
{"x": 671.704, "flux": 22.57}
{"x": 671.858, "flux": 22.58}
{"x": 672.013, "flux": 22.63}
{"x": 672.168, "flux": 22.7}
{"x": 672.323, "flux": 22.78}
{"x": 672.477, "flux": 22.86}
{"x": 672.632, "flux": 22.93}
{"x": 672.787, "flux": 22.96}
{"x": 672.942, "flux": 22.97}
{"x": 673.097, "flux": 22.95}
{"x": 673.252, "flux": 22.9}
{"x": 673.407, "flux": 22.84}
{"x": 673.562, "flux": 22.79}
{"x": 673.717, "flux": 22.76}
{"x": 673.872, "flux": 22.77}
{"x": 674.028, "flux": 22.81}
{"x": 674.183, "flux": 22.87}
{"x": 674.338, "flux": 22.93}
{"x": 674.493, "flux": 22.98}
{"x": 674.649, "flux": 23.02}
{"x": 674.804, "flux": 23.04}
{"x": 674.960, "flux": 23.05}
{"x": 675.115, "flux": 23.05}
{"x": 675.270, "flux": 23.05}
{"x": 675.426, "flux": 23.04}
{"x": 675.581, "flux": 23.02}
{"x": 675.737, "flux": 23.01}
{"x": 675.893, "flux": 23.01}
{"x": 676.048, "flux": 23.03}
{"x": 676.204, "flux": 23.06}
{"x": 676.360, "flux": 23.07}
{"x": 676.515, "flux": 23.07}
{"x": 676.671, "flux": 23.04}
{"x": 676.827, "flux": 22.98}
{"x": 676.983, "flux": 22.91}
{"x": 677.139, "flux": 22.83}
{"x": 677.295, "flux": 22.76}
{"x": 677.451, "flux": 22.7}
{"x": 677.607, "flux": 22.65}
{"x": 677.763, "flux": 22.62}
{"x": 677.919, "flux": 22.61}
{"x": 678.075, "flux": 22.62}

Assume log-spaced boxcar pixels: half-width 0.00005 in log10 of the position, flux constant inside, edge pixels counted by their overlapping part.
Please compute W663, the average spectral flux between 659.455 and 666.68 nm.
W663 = 23.4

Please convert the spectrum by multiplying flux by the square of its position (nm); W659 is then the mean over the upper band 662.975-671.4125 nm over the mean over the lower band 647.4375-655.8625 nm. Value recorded 1.0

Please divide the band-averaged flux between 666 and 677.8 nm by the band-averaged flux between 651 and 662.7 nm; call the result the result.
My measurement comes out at 1.00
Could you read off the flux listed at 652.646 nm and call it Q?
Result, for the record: 23.93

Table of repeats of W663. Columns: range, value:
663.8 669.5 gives 23.4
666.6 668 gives 23.3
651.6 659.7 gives 22.8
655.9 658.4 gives 21.7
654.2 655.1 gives 23.6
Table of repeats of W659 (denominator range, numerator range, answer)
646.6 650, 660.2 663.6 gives 1.02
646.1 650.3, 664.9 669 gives 1.04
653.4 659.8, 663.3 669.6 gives 1.07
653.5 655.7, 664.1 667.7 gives 1.04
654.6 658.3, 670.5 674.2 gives 1.09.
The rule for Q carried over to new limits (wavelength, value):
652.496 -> 23.89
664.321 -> 23.3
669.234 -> 23.34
